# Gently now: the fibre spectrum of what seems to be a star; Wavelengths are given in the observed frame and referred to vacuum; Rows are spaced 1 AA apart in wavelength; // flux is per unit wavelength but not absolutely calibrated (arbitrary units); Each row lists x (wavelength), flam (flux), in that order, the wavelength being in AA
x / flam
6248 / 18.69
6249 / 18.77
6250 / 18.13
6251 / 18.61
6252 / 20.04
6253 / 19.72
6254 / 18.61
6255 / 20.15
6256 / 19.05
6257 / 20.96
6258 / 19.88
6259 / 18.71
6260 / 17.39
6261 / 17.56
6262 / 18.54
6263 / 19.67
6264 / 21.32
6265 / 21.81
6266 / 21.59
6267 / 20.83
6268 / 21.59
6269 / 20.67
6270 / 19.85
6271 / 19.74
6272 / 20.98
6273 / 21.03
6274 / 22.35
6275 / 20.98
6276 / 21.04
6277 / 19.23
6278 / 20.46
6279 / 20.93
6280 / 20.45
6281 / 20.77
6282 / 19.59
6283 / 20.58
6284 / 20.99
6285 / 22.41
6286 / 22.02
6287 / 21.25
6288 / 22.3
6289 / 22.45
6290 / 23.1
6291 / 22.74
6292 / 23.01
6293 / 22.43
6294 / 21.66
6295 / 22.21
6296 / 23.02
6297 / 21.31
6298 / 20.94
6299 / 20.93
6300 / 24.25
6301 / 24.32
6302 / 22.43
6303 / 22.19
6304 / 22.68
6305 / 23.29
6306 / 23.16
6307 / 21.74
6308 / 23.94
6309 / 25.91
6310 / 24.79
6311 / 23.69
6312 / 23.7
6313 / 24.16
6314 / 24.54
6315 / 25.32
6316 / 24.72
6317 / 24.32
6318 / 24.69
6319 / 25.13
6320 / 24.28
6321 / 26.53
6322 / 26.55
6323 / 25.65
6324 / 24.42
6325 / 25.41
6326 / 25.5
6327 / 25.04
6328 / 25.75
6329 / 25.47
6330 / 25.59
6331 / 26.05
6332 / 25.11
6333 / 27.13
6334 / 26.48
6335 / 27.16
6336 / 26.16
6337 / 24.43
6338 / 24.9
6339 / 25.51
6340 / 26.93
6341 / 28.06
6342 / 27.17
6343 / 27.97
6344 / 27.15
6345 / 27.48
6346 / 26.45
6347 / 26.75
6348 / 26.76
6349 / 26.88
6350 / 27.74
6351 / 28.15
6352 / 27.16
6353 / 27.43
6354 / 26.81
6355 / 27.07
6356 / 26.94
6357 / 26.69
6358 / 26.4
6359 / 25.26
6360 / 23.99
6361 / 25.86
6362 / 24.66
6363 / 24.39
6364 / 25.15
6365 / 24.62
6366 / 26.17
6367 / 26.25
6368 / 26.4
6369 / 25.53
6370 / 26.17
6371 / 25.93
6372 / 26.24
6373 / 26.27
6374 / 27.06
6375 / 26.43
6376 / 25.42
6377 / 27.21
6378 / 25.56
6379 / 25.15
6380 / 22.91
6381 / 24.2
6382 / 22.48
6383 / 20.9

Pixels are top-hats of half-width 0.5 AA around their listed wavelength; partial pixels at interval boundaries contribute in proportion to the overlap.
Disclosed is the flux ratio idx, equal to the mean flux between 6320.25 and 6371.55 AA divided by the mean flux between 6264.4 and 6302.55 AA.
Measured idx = 1.22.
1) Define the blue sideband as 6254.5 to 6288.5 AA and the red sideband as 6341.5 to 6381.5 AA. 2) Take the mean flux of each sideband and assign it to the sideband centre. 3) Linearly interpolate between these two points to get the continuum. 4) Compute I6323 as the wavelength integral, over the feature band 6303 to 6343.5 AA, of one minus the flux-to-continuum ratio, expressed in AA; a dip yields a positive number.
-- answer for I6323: -2.4 AA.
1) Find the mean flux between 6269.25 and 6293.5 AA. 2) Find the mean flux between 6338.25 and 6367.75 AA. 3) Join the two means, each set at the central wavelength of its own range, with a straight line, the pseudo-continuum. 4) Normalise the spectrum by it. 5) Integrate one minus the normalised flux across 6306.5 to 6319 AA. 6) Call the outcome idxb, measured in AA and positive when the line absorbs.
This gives -0.41 AA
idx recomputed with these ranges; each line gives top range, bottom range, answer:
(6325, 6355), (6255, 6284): 1.31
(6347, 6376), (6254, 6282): 1.30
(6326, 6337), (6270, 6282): 1.25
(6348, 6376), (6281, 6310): 1.17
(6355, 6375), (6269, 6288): 1.24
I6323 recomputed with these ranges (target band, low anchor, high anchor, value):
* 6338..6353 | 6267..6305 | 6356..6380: -1.51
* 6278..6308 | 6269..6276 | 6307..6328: 0.82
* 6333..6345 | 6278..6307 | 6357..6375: -1.10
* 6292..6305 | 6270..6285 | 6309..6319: 0.27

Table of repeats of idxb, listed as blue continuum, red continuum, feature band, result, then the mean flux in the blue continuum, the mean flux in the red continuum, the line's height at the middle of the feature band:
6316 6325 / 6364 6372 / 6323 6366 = -1.1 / 25.2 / 25.8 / 25.5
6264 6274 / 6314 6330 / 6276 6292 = 0.6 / 21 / 25.2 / 22.2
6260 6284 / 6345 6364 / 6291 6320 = -0.6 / 20.4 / 26.4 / 22.9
